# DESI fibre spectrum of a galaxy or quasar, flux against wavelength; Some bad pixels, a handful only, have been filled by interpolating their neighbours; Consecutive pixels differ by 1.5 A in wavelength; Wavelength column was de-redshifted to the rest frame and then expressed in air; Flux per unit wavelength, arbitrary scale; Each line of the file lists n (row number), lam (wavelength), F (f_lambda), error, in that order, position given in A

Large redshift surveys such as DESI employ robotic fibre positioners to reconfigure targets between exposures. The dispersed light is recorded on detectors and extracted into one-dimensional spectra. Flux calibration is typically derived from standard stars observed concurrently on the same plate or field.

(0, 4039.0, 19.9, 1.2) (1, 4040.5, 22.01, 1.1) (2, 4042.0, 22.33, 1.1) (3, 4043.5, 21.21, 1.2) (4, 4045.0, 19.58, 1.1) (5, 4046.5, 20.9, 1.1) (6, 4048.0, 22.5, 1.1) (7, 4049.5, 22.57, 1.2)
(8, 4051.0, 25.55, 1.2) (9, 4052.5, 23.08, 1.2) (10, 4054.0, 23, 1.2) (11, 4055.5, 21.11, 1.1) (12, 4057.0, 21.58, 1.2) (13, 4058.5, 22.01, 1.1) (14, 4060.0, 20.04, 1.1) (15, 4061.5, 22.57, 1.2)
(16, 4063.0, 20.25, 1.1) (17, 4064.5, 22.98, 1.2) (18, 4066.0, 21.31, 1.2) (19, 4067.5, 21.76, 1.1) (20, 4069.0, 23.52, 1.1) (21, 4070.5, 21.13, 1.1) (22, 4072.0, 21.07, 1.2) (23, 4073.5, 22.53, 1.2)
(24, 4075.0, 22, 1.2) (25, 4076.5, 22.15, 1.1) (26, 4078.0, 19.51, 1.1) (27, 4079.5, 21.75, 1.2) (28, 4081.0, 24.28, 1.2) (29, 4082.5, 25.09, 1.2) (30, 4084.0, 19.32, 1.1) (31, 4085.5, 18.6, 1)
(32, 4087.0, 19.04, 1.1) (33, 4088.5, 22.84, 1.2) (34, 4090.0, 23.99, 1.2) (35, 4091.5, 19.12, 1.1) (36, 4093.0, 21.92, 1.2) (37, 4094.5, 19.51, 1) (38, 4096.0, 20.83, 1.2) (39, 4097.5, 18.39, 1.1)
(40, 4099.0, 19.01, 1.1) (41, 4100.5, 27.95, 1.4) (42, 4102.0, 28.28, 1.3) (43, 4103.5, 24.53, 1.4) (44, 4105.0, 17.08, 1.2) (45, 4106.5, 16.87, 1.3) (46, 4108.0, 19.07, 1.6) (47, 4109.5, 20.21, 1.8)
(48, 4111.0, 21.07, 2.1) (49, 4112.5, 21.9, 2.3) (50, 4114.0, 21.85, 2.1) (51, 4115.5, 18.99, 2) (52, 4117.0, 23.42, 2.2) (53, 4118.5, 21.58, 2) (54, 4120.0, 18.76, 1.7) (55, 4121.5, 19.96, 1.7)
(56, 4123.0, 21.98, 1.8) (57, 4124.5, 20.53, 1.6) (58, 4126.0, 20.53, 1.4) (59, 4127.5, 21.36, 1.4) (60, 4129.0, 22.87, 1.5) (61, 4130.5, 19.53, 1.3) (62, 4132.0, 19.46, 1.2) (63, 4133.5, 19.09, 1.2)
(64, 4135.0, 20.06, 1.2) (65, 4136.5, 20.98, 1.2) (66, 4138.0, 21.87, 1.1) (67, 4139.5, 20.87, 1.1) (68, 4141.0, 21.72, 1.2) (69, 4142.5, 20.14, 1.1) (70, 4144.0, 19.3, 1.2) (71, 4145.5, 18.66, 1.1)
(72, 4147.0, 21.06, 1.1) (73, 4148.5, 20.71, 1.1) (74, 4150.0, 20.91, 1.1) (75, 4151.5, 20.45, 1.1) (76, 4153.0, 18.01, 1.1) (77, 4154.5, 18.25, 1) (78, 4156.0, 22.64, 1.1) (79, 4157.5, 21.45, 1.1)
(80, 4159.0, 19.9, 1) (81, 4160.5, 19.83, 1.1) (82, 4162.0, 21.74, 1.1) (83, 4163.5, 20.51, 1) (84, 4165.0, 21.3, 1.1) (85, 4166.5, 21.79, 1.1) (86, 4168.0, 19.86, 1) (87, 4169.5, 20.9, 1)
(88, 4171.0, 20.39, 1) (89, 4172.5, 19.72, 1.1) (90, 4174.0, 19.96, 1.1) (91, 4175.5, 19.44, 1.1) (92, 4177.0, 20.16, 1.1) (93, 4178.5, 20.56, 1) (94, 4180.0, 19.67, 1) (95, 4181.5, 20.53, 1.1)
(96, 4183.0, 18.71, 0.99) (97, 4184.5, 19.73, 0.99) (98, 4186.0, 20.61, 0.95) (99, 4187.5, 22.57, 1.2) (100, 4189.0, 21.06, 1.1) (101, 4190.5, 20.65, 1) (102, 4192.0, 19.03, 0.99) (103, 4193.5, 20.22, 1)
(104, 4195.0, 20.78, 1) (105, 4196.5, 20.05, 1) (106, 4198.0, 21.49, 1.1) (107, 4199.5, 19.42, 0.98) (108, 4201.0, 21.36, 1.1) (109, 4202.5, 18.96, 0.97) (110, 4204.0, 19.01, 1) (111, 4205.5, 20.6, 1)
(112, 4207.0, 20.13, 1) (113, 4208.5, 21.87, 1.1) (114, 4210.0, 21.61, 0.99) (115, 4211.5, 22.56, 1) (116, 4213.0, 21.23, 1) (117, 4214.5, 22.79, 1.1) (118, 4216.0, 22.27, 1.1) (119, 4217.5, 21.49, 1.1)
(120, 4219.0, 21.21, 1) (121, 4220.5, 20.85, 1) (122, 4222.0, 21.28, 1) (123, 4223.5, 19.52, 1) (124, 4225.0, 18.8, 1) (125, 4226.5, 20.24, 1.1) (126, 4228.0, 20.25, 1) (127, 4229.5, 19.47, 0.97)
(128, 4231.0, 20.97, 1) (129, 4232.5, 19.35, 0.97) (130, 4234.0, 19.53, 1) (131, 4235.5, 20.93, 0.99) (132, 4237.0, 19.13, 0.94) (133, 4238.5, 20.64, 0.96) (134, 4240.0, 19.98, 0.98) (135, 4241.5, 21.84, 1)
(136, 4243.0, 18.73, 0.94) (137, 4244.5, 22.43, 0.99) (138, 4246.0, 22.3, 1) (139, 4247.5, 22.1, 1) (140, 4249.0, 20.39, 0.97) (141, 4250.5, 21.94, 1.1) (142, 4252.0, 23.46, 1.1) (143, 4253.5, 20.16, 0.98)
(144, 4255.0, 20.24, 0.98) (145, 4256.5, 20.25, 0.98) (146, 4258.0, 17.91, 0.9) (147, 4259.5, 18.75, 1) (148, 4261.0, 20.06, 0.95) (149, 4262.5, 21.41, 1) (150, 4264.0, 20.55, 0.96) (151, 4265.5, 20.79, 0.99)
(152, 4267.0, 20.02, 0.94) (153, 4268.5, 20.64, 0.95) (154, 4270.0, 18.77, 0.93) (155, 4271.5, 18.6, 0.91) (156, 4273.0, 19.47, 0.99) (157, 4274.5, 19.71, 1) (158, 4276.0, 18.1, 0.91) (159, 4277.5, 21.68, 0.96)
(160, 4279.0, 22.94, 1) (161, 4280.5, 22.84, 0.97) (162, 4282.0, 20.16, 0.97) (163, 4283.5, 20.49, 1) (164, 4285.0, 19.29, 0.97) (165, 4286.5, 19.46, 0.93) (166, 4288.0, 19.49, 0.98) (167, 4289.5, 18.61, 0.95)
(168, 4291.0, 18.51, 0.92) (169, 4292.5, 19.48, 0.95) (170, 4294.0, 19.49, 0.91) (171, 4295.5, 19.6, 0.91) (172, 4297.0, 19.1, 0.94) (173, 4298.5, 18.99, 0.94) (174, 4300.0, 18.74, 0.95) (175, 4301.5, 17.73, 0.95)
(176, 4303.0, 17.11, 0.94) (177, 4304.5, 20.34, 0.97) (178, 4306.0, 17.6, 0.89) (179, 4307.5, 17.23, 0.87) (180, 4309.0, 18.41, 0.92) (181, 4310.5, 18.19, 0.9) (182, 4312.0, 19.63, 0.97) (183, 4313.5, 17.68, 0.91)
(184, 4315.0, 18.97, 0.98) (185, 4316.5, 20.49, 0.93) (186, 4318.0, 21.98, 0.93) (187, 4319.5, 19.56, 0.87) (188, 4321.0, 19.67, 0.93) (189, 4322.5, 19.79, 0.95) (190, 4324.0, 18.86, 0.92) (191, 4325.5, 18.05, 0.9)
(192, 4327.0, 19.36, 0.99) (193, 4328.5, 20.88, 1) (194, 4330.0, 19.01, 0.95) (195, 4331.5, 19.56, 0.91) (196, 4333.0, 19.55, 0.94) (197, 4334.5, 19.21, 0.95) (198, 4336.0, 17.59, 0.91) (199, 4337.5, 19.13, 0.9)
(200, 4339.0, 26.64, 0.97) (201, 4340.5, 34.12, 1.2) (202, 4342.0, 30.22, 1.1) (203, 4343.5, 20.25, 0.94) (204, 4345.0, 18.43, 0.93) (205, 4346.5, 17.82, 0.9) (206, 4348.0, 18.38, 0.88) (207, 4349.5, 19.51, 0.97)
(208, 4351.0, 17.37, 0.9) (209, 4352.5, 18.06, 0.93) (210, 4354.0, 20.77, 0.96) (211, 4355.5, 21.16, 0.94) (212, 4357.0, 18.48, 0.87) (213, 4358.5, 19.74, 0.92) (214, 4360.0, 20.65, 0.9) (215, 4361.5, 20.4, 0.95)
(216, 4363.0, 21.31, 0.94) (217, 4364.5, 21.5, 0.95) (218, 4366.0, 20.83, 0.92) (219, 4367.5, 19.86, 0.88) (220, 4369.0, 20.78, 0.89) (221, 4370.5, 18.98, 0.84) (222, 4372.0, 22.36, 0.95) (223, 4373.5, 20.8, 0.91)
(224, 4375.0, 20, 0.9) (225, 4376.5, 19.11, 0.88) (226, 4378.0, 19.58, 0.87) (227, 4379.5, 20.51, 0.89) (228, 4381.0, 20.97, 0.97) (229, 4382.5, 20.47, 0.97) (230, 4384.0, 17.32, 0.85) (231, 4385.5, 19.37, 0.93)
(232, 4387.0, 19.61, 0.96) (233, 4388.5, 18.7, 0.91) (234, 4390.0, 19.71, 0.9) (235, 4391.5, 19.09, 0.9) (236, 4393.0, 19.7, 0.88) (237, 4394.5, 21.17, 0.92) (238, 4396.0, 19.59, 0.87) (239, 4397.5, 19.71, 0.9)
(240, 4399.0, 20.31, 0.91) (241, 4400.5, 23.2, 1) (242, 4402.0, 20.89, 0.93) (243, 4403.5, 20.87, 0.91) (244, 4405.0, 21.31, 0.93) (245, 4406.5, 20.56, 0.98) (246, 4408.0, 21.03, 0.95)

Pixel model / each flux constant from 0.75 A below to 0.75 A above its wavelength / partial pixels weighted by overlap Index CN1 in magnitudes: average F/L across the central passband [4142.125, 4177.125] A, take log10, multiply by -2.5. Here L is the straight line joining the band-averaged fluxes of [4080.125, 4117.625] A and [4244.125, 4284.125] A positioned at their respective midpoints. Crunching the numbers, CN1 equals 0.04 mag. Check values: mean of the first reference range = 21.3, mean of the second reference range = 20.6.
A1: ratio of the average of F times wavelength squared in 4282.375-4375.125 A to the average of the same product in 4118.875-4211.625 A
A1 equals 1.05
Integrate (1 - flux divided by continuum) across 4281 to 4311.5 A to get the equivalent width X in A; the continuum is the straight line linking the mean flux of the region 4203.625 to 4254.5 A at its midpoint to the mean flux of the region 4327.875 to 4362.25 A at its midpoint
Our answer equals 2.7 A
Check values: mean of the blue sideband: 20.9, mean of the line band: 18.9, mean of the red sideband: 20.7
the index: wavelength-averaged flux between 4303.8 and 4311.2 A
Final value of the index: 18.3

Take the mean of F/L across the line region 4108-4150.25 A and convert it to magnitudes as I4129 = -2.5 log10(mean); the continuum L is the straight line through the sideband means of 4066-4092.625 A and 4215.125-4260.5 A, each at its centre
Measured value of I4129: 0.03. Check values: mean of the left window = 21.6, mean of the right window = 20.6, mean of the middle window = 20.7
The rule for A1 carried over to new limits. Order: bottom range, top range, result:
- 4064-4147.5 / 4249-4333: 1.02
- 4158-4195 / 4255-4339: 1.01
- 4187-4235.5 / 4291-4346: 1.02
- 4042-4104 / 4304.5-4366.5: 1.04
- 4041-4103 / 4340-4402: 1.08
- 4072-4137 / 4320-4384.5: 1.09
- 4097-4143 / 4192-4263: 1.03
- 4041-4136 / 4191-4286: 1.03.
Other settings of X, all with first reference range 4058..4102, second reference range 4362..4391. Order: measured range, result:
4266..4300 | 1.3 A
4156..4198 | 1.3 A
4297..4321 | 1.8 A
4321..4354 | -0.4 A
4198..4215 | 0.1 A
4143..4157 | 0.8 A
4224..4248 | 0.5 A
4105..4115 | 0.7 A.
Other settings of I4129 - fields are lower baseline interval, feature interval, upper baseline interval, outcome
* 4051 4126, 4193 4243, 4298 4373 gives 0.01 mag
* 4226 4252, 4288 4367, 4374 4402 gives 0.02 mag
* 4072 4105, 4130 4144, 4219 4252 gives 0.05 mag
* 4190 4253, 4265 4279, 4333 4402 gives 0.04 mag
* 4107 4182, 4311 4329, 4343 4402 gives 0.03 mag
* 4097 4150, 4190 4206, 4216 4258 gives 0.03 mag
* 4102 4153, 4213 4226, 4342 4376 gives -0.03 mag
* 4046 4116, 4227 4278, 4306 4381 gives 0.02 mag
